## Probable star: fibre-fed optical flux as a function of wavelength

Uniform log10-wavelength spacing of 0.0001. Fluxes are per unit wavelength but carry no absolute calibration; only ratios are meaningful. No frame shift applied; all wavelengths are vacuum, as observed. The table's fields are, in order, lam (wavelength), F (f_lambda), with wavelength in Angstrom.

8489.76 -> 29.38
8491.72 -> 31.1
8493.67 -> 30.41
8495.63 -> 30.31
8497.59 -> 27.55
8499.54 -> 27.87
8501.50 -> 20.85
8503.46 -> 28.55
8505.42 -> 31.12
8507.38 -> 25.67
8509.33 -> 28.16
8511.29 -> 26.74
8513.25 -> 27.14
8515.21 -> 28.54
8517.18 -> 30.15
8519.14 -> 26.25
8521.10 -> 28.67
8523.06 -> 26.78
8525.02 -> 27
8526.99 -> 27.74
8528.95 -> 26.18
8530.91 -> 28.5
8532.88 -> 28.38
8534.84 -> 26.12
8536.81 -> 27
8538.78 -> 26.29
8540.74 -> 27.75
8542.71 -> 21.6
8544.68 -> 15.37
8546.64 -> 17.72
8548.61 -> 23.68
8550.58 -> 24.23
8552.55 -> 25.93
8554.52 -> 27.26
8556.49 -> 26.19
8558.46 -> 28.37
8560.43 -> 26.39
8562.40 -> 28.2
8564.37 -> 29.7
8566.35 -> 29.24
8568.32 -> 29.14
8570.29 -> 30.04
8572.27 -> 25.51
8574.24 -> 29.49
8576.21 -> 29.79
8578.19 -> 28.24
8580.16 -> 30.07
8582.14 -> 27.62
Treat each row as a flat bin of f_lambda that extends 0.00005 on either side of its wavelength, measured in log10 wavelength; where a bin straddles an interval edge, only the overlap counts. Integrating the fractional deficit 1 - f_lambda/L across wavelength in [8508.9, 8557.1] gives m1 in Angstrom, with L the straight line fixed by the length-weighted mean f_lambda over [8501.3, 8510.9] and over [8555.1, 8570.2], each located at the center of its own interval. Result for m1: 3.2 Angstrom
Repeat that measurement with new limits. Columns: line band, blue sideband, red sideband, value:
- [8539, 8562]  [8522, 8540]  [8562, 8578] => 3.1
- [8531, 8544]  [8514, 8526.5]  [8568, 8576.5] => 0.9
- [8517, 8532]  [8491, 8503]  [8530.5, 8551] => -1.2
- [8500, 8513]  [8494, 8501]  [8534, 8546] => 0.2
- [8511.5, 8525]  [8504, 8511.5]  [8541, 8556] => -0.6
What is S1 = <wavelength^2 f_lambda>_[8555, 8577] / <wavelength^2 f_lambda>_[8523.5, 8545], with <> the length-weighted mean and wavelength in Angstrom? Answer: 1.1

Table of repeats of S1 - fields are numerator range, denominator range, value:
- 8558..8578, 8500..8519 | 1.06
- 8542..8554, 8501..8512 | 0.81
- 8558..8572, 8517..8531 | 1.05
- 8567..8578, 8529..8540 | 1.07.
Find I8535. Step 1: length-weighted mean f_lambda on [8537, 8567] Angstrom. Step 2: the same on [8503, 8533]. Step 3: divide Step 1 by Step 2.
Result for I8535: 0.91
